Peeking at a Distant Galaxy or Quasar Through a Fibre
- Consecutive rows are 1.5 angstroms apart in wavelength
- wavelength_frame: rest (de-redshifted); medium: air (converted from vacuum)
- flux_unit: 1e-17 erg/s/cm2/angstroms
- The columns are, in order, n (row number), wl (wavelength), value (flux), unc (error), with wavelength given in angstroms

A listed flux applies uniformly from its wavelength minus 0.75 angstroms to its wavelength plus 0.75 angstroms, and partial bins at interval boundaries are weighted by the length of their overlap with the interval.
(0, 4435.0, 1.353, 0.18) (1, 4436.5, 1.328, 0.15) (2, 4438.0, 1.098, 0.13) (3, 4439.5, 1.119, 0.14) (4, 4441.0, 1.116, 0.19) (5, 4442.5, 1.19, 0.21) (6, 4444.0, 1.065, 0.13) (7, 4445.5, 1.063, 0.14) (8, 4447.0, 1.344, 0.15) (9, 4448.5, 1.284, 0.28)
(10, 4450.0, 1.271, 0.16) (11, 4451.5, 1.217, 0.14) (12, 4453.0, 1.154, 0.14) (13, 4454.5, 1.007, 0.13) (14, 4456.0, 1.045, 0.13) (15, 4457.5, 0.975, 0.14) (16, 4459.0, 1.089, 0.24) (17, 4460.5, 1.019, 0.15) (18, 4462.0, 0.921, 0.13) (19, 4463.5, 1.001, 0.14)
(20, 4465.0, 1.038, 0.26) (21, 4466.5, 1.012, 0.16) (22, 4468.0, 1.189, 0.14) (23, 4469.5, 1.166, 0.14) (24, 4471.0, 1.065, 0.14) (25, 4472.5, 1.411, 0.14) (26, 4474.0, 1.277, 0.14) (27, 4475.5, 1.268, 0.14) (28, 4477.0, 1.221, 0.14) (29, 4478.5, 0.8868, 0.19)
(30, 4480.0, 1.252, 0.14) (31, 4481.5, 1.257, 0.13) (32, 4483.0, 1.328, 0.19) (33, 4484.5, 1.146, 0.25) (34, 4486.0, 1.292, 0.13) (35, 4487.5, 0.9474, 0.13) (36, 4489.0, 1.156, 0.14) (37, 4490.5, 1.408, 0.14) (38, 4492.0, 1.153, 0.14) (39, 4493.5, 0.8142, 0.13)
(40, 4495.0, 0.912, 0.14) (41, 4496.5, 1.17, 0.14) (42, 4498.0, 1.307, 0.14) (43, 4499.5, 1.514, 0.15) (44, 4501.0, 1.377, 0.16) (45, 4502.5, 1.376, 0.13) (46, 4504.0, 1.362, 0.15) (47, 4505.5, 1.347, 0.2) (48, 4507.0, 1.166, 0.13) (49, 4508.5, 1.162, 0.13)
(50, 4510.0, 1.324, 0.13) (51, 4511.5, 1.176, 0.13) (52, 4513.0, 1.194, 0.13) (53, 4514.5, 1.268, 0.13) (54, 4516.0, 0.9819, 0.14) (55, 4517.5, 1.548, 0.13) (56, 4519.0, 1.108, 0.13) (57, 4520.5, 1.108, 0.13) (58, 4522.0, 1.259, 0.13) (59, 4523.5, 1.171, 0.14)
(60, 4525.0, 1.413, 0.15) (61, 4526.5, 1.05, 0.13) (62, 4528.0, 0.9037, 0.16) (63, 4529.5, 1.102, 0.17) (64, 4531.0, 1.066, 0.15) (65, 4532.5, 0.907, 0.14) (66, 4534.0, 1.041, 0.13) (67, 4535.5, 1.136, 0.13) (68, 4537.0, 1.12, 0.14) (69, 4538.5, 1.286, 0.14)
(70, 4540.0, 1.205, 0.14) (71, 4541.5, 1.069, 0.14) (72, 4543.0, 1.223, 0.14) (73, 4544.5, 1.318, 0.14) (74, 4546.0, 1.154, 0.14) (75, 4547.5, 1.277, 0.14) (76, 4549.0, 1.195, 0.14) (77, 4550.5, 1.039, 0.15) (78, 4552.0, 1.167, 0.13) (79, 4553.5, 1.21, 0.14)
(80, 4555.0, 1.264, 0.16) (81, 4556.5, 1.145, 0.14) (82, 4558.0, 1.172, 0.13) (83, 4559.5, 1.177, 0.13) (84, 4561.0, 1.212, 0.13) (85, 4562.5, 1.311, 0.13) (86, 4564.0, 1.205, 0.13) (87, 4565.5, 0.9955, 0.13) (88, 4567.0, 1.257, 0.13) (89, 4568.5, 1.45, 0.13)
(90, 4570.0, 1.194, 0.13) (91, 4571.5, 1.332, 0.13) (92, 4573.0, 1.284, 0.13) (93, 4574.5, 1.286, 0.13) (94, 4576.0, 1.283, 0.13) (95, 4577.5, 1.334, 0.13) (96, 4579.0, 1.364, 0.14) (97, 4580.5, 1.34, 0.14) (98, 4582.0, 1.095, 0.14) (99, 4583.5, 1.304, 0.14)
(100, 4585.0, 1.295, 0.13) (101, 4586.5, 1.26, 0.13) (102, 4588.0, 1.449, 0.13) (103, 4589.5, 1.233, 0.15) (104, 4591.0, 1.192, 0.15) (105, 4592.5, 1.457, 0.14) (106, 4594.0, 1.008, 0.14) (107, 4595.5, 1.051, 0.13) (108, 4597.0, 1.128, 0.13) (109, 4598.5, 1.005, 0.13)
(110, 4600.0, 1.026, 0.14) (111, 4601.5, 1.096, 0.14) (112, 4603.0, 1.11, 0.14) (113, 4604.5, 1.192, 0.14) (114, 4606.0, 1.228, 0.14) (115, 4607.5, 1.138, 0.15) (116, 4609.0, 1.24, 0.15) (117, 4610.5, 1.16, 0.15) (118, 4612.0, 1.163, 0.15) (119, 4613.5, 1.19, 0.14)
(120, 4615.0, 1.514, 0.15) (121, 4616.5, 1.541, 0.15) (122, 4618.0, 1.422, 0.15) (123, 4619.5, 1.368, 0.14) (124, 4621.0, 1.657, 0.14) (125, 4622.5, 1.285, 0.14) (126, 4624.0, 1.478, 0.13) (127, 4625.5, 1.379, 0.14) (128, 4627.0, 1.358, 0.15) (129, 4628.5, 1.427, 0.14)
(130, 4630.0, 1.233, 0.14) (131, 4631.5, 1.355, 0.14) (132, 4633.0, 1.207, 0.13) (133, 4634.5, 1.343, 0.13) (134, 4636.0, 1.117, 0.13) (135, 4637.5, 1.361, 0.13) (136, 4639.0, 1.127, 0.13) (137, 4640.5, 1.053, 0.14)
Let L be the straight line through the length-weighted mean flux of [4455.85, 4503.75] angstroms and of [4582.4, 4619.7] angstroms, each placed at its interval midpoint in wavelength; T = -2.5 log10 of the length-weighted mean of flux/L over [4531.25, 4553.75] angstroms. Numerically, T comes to 0.038 mag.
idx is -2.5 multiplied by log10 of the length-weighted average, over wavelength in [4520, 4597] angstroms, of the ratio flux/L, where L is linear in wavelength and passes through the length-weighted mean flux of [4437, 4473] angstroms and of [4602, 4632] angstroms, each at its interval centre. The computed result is 0.04 mag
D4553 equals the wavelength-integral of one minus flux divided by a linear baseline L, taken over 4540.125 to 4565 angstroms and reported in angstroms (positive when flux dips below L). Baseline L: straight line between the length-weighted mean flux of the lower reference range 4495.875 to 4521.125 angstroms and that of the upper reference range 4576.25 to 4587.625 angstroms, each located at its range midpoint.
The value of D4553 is 1.7 angstroms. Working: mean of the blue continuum 1.27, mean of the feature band 1.19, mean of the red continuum 1.29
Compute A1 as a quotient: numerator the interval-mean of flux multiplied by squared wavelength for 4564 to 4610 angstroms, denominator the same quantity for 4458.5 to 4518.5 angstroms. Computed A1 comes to 1.07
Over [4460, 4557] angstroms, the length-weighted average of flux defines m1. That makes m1 1.18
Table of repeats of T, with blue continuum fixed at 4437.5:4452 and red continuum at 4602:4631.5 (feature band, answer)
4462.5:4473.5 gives 0.067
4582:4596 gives 0.044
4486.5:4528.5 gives 0.021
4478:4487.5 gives 0.024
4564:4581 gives 0.003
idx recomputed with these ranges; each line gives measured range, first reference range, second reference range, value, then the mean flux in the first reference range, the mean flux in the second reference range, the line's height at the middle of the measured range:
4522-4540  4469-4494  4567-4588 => 0.114 mag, 1.18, 1.3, 1.24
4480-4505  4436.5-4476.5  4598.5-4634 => -0.047 mag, 1.14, 1.29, 1.17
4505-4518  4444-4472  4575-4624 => -0.064 mag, 1.11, 1.26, 1.16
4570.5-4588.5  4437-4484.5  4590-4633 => -0.053 mag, 1.14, 1.26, 1.24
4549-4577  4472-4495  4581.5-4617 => -0.020 mag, 1.18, 1.21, 1.2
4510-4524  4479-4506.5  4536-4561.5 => 0.001 mag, 1.23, 1.19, 1.21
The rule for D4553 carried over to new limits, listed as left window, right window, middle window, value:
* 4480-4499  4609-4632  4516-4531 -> 0.60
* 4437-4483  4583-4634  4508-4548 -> 0.98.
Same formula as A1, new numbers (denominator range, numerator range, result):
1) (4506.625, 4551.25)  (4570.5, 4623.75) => 1.11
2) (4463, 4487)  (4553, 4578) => 1.10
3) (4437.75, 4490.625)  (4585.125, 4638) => 1.18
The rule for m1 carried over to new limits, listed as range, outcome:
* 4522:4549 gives 1.15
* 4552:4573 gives 1.23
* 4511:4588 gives 1.2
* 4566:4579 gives 1.3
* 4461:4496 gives 1.14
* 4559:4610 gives 1.22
